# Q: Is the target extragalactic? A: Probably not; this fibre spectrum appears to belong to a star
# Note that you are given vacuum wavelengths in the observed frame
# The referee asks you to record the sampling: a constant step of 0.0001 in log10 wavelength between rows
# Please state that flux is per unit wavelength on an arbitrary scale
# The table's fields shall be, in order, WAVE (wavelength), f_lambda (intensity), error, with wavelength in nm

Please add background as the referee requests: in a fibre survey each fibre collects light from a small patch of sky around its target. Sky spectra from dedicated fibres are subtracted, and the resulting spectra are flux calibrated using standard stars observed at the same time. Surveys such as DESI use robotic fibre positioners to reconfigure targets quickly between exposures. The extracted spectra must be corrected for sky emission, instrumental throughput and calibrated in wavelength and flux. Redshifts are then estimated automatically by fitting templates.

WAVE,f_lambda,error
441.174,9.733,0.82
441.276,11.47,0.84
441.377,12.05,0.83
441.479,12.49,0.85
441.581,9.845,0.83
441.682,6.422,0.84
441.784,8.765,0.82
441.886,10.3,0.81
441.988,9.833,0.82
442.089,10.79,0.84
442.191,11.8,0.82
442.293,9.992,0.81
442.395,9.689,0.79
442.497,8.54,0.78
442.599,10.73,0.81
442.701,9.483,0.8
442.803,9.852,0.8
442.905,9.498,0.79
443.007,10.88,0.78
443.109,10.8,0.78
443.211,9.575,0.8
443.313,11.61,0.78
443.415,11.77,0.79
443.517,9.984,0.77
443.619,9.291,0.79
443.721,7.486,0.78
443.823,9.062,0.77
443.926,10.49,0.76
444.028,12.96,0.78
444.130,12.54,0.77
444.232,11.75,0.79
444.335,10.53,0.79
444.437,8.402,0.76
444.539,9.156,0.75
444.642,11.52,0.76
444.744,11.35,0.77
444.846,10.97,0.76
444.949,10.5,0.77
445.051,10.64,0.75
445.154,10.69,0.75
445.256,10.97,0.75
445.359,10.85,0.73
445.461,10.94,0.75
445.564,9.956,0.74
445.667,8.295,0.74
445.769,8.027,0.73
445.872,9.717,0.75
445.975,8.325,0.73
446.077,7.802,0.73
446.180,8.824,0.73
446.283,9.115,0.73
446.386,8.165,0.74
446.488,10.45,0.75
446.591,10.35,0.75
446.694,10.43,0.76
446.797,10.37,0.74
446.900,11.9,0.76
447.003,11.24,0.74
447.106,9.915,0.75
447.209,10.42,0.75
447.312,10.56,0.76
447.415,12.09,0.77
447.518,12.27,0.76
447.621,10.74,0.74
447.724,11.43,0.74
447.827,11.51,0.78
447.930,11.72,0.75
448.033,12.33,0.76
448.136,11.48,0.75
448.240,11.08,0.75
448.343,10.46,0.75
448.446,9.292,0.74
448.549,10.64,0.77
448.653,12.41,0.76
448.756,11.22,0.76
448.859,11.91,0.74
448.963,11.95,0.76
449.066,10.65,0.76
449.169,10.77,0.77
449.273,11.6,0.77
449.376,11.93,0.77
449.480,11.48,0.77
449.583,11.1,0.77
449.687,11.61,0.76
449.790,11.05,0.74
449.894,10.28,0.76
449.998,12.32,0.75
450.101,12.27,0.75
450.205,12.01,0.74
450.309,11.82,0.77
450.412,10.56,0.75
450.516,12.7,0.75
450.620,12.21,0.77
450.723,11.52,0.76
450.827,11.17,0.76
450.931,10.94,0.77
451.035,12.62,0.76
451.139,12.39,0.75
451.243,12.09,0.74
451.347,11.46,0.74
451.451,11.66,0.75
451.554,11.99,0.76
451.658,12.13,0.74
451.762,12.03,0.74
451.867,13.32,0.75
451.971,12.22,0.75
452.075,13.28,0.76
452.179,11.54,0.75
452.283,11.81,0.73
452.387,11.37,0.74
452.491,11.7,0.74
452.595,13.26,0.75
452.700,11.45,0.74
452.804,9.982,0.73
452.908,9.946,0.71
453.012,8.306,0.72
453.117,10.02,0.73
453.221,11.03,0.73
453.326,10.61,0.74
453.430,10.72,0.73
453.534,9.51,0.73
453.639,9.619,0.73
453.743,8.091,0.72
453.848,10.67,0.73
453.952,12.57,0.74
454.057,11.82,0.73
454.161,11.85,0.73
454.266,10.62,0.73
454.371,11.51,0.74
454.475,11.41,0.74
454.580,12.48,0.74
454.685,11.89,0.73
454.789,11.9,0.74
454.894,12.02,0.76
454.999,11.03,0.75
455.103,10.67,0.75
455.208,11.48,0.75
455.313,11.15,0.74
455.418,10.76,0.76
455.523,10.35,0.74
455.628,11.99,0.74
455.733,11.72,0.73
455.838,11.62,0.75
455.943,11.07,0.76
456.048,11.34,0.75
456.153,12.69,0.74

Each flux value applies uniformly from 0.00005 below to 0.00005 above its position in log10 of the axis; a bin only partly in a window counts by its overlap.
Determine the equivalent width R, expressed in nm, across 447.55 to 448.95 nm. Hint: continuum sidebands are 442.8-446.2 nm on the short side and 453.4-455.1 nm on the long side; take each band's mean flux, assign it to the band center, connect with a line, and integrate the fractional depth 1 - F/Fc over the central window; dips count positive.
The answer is -0.10 nm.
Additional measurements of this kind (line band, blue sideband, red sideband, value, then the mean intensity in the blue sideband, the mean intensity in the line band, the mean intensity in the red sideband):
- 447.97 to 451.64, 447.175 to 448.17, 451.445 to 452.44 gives 0.094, 11.5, 11.5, 12.2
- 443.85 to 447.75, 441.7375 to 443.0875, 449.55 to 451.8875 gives 0.132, 10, 10.4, 11.8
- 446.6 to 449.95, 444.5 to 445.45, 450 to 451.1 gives 0.063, 10.8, 11.2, 11.8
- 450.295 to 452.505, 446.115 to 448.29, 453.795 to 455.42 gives -0.149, 10.8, 11.9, 11.5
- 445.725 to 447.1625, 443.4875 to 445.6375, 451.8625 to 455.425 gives 0.133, 10.5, 9.62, 11.2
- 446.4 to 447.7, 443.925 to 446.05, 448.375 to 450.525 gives 0.002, 10.4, 10.8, 11.4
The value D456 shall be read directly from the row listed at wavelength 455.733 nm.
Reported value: 11.72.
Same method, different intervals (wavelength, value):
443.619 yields 9.291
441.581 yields 9.845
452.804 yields 9.982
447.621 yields 10.74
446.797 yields 10.37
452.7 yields 11.45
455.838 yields 11.62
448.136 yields 11.48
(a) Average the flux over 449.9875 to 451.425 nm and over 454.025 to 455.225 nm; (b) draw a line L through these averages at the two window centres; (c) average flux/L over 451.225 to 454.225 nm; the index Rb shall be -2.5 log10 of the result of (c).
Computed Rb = 0.045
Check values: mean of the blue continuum 11.8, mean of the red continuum 11.6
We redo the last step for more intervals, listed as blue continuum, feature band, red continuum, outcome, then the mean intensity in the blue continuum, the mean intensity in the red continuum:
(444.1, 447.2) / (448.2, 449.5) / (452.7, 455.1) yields -0.080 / 10.1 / 10.8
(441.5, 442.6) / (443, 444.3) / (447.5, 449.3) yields -0.052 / 9.73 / 11.3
